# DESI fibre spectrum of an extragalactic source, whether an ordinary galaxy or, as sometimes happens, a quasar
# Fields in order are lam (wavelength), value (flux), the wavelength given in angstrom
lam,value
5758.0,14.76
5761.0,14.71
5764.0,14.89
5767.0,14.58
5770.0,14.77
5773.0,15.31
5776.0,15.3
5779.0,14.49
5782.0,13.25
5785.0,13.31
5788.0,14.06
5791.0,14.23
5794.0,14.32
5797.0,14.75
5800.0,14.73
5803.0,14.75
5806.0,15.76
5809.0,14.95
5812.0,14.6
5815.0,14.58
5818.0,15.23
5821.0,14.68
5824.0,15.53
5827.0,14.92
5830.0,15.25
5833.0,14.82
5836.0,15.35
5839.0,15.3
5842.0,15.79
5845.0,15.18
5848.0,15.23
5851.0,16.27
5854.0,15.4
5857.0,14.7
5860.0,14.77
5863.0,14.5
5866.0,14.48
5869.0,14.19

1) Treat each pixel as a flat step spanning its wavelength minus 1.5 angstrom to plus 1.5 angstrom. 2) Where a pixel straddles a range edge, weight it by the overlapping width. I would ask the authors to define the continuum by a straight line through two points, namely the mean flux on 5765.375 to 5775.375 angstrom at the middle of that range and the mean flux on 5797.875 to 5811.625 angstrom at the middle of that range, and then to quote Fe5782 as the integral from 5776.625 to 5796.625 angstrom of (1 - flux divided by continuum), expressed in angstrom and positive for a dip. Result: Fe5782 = 1.2 angstrom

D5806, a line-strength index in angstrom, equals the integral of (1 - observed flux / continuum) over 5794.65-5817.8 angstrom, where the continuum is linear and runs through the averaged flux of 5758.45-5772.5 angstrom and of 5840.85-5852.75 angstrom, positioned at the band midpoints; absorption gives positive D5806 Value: 0.5 angstrom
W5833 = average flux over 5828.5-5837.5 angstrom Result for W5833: 15.1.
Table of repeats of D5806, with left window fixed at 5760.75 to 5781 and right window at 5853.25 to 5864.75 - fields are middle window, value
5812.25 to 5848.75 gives -0.8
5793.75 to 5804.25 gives 0.1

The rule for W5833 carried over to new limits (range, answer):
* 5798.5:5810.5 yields 15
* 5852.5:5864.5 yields 14.8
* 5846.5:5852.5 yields 15.8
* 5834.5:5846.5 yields 15.4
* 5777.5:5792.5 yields 13.9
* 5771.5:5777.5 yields 15.3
